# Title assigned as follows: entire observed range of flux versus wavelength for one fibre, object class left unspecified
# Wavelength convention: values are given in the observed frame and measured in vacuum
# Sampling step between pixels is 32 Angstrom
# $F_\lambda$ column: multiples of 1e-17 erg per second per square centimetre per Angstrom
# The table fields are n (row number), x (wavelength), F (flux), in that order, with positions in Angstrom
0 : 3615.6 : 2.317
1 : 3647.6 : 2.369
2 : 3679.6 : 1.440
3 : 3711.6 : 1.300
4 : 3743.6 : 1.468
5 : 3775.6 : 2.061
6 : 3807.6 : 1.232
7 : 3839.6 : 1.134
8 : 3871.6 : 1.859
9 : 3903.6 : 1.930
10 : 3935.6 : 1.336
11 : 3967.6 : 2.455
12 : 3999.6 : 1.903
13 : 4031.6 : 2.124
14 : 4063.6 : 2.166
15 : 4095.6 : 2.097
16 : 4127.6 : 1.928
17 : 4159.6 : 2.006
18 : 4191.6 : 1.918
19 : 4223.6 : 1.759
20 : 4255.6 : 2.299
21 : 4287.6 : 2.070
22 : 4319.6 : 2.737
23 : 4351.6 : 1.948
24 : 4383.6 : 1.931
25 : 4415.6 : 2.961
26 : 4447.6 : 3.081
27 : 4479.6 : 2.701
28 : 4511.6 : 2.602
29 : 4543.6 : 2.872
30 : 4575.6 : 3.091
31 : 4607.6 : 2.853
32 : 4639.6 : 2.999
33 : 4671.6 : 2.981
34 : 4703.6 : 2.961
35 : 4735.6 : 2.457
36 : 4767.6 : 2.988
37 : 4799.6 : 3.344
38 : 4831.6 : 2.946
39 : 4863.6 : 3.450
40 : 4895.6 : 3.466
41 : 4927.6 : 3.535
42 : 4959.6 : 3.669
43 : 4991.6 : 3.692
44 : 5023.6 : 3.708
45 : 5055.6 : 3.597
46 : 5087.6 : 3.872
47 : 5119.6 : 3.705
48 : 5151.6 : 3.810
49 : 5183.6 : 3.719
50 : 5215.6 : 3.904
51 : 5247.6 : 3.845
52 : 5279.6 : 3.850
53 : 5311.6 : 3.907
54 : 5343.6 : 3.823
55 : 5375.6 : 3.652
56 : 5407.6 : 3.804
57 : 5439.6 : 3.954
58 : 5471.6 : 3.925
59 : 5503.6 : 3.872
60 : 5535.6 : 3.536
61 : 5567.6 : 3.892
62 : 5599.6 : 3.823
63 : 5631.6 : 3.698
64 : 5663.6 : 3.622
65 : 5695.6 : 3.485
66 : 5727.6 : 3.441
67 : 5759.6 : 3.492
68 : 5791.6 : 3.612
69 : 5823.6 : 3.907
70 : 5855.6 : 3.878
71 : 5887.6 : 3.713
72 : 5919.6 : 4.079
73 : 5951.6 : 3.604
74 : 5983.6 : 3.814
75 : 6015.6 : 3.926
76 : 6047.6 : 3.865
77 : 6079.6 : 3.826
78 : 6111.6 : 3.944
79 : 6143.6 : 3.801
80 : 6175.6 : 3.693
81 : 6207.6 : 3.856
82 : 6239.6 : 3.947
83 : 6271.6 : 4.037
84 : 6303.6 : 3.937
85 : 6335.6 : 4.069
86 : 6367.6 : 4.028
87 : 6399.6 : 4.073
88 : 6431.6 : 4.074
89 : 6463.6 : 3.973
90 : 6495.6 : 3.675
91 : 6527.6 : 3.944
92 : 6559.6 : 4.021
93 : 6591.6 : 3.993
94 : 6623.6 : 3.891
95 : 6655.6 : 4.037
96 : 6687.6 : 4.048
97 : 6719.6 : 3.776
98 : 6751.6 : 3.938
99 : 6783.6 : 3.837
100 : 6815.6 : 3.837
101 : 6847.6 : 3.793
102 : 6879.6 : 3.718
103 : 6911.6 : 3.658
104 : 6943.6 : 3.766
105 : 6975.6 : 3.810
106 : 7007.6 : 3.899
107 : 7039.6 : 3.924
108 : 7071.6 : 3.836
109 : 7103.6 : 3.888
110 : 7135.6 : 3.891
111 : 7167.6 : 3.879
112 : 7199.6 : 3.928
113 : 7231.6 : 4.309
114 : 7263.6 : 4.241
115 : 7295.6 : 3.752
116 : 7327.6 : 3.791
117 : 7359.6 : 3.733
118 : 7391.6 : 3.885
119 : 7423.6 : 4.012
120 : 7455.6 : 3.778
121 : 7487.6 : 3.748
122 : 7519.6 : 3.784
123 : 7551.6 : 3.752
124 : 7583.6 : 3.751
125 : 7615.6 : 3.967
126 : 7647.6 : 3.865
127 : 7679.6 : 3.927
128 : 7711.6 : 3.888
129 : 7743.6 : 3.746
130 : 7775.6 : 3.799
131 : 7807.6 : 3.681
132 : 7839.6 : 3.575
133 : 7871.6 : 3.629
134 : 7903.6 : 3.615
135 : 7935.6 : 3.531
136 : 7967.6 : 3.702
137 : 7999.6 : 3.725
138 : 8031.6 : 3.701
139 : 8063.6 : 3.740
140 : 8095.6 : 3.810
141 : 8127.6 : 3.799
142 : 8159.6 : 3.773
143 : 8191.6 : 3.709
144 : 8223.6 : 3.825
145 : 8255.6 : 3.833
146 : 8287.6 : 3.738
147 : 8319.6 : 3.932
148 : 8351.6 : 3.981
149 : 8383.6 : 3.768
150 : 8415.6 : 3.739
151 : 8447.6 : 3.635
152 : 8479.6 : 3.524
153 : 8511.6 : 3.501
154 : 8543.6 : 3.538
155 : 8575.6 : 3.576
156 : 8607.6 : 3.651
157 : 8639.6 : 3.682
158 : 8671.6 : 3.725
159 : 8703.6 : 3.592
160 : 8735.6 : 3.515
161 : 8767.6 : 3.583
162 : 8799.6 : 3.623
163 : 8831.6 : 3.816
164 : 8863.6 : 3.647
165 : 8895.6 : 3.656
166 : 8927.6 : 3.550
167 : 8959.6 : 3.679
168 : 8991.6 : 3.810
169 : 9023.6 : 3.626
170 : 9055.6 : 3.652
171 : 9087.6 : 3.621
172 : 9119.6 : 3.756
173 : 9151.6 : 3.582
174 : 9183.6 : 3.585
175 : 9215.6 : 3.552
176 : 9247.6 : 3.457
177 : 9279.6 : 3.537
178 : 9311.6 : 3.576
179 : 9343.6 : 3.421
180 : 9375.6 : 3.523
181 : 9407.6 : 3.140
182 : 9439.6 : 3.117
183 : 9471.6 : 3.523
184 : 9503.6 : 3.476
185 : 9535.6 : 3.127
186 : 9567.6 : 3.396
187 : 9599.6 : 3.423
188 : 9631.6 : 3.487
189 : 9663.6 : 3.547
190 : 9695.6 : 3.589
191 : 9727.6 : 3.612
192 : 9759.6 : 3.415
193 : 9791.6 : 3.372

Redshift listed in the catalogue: 0.10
